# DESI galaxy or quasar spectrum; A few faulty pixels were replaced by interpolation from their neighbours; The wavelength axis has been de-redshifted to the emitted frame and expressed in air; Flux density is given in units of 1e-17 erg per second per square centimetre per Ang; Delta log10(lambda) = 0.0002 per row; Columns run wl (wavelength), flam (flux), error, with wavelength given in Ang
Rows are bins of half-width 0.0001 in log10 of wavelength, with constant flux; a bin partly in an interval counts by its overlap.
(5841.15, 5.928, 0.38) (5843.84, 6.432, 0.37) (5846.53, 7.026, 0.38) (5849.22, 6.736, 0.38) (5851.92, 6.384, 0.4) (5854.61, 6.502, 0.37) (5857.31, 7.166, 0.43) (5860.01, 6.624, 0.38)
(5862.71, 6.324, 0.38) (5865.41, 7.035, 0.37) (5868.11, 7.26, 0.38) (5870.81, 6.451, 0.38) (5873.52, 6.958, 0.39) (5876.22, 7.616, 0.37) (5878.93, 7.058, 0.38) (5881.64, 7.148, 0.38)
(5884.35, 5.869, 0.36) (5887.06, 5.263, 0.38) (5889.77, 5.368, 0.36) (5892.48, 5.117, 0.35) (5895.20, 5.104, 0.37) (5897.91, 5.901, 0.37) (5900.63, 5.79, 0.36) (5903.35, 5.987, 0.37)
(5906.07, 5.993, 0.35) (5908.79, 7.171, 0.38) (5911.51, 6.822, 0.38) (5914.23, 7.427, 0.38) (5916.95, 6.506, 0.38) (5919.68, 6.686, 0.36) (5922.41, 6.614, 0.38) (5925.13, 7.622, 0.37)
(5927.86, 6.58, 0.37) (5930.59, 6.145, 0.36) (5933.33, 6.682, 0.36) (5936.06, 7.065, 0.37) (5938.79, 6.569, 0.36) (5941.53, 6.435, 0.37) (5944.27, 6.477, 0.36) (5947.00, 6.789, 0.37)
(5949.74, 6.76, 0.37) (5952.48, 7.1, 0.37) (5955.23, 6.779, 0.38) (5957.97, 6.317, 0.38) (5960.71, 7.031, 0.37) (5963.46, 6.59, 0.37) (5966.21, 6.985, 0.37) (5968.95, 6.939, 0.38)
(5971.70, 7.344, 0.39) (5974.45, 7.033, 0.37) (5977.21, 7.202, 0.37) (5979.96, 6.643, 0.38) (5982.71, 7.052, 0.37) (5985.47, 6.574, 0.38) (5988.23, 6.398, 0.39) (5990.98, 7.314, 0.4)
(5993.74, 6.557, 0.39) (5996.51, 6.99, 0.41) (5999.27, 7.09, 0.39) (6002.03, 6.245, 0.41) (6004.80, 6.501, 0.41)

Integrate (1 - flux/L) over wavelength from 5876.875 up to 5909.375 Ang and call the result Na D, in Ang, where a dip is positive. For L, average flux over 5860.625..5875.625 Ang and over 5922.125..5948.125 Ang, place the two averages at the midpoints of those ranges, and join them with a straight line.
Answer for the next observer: 3.8 Ang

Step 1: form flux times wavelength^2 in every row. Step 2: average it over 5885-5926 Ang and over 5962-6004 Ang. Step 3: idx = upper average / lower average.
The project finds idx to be 1.13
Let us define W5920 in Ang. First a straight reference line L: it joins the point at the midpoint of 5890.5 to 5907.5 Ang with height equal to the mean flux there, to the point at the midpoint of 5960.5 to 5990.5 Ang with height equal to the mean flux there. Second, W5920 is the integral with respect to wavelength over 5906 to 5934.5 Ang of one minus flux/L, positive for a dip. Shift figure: -3.8 Ang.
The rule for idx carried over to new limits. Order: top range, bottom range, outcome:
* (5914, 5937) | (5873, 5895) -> 1.11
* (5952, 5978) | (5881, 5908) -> 1.23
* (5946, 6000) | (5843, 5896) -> 1.10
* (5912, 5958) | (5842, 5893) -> 1.05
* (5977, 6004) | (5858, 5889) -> 1.06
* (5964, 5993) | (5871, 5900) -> 1.16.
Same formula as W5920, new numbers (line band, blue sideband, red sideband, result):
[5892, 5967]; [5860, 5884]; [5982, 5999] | 3.5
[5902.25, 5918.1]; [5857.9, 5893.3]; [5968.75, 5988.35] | 0.0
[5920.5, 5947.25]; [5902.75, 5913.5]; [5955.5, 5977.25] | 0.1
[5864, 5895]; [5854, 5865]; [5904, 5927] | 1.5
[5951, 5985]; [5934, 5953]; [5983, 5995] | -0.9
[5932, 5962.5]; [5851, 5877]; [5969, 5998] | 0.7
